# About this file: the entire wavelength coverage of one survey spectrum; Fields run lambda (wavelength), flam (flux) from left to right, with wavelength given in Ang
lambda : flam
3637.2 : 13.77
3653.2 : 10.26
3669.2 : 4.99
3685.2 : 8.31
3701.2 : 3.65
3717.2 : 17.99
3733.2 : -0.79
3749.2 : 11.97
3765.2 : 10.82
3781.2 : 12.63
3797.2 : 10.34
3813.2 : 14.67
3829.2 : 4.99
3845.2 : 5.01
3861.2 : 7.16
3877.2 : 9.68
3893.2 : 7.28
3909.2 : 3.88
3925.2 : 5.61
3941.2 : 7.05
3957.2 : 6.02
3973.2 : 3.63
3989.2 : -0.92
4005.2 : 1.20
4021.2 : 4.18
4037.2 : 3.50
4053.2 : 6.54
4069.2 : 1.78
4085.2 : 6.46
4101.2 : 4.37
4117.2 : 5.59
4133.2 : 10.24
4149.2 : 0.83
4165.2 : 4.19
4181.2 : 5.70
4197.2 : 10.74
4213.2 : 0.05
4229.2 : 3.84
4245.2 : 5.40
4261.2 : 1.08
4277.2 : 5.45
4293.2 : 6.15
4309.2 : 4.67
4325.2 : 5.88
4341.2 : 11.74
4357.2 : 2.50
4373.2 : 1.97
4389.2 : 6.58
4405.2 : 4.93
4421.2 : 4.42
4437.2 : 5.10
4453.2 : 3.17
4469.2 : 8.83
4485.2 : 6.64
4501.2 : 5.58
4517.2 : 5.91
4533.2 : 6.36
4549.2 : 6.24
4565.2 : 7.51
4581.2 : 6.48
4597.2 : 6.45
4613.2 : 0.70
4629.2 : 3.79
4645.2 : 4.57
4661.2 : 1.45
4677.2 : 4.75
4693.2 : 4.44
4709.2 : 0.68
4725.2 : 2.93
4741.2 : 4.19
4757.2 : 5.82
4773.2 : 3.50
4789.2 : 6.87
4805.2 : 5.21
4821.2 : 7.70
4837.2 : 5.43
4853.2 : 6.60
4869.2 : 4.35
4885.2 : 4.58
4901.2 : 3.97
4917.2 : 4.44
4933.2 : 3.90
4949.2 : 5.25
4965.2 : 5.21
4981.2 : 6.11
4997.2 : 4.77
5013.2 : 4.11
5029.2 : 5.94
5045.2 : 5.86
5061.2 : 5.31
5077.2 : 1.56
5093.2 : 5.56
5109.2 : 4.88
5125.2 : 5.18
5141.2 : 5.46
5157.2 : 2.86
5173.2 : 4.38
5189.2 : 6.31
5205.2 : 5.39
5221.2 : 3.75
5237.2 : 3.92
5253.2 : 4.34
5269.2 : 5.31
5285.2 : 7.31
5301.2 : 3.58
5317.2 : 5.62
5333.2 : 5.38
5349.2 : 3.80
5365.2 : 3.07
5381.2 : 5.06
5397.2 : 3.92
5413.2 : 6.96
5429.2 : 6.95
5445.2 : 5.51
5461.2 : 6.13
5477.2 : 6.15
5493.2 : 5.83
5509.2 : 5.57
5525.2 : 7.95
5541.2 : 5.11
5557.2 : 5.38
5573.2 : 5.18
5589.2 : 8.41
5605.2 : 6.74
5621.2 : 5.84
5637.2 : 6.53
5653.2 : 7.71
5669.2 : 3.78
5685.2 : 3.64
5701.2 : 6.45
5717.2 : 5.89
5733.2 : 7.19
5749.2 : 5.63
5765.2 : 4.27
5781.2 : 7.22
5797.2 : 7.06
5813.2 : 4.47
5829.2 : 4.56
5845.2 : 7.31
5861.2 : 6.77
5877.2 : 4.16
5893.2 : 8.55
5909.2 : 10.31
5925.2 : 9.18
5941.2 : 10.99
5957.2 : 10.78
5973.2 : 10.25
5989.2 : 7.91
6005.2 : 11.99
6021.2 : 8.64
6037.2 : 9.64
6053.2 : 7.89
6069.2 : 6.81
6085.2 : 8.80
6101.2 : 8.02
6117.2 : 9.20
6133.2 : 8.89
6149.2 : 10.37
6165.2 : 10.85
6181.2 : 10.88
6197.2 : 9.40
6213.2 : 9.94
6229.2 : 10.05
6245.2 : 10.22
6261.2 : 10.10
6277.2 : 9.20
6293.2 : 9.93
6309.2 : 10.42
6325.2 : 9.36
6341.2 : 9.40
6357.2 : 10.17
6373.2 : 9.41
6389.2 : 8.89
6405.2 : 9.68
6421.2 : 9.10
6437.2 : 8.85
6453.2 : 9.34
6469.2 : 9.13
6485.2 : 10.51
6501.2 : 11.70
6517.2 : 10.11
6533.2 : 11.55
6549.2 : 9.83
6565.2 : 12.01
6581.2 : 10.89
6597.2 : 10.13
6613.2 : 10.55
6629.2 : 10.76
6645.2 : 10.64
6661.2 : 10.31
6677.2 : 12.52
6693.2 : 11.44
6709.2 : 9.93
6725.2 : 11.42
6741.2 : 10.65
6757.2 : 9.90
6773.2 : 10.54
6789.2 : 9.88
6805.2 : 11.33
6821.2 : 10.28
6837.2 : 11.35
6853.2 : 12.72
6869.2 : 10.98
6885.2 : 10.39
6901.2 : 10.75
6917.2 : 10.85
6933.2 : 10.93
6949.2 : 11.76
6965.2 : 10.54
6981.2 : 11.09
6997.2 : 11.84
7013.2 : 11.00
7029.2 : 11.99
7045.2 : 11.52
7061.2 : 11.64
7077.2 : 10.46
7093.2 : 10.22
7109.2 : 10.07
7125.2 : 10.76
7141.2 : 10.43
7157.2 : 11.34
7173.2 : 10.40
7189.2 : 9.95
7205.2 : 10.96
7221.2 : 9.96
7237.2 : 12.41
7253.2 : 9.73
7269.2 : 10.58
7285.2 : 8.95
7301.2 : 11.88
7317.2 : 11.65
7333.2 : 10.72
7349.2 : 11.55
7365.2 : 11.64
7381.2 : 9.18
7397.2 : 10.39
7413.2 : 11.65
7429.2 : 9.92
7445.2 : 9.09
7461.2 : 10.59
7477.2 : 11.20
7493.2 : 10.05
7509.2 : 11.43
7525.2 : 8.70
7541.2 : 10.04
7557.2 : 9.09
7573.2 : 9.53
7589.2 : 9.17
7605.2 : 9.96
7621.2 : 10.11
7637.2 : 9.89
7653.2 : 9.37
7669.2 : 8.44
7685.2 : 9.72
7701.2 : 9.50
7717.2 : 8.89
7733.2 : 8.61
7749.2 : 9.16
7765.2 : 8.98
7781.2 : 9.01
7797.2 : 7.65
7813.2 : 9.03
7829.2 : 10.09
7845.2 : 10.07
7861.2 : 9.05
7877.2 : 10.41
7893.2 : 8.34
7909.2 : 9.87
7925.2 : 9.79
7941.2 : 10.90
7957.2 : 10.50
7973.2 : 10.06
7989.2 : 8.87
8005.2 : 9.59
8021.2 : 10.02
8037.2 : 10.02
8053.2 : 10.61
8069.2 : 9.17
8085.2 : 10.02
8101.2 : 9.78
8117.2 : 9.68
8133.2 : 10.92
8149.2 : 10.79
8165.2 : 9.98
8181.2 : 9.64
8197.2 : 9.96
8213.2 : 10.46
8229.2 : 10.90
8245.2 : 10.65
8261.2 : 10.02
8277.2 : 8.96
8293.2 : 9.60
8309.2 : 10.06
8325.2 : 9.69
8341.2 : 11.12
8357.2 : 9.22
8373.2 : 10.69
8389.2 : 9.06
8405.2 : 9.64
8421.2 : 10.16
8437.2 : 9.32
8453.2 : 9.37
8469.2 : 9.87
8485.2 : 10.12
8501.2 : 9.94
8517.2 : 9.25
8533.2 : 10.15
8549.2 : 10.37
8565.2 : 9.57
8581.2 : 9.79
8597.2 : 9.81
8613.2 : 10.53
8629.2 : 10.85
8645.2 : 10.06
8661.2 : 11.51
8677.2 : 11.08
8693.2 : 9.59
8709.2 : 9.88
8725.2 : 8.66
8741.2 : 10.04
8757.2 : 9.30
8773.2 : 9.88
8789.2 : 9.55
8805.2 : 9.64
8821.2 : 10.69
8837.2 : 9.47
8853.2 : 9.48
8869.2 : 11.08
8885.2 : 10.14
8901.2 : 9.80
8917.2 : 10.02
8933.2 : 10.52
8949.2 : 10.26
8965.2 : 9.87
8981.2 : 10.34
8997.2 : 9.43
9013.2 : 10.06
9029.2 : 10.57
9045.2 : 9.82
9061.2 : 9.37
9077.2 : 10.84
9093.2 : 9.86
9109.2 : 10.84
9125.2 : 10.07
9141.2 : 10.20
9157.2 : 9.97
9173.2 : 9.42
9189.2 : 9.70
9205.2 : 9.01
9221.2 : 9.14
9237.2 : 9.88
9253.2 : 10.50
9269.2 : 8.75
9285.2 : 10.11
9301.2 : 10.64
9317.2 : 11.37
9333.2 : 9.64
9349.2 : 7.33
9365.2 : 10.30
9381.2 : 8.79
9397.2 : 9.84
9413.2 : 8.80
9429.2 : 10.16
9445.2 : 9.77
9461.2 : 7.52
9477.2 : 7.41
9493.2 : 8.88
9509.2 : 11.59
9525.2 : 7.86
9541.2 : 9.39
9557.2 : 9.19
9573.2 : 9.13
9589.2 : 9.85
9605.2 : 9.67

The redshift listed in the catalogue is 0.481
